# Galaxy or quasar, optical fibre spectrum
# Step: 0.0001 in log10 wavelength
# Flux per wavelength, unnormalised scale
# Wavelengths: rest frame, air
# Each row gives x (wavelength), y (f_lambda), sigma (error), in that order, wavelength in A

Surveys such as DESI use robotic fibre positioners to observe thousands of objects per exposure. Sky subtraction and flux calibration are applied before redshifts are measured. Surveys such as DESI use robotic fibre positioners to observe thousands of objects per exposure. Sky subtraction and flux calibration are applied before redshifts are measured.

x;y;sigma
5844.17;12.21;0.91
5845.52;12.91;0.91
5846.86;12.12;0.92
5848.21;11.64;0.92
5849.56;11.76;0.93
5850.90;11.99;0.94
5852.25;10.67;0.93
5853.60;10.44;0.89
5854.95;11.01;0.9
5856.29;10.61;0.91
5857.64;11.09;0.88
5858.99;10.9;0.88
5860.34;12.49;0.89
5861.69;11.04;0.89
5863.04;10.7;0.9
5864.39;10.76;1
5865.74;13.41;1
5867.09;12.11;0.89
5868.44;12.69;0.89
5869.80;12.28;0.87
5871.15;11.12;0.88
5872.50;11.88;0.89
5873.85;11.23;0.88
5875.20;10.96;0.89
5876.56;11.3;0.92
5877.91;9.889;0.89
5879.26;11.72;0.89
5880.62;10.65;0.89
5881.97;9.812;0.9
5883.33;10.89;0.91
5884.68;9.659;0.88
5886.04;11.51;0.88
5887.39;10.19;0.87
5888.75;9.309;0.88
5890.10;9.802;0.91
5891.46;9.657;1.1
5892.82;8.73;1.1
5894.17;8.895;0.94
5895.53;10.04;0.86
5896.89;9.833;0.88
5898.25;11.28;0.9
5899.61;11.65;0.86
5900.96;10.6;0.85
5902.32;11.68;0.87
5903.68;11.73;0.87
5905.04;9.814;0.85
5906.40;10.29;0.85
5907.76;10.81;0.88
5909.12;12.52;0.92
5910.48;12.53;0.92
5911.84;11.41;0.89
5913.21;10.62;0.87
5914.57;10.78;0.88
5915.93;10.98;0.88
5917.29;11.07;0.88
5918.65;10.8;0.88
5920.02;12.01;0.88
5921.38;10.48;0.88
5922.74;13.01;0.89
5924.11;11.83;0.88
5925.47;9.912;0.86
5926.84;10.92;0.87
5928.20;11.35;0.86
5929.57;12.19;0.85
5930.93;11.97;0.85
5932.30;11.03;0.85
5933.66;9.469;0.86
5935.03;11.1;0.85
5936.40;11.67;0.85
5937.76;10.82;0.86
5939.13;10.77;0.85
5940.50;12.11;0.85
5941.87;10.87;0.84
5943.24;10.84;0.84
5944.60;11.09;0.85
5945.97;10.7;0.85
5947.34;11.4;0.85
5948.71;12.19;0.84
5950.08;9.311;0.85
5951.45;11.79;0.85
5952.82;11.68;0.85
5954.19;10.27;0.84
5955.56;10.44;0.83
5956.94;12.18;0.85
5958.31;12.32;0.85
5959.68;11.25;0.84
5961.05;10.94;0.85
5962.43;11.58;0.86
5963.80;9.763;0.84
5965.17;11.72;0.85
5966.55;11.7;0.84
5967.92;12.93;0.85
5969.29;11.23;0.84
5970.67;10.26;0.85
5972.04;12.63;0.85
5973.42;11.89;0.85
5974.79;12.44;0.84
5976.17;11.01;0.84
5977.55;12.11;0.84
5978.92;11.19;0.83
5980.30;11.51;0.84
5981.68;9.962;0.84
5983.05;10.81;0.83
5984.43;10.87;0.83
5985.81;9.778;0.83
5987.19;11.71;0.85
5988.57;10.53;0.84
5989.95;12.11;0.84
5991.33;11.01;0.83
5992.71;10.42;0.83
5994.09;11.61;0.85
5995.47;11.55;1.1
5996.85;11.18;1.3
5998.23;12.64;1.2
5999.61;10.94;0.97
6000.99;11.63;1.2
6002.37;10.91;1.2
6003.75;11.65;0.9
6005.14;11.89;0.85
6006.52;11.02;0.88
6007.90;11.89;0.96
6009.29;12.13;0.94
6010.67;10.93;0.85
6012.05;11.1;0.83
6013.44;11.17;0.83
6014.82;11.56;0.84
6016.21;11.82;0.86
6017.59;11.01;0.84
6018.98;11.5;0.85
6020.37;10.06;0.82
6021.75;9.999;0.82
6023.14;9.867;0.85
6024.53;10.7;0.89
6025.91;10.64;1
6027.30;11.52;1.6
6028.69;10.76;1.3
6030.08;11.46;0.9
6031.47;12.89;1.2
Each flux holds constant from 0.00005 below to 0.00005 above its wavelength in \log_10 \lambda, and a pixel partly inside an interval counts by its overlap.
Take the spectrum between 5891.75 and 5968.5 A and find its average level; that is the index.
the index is 11.1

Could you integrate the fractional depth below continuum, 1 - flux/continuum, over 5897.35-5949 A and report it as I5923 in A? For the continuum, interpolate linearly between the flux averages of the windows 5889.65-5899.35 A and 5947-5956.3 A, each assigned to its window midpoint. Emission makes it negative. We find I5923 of -4.0 A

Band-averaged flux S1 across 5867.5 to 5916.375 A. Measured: 10.8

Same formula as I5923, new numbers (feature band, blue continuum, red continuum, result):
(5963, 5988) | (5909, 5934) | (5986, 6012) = 0.1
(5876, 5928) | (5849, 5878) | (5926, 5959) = 2.5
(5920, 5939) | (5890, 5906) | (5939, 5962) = -0.7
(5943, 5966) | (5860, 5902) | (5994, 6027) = -0.2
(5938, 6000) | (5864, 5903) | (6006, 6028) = -1.7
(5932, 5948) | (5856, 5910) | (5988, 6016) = 0.2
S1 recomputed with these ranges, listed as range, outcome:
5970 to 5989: 11.2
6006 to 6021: 11.3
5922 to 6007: 11.3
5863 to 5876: 11.8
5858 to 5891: 11.1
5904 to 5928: 11.2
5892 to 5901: 10.1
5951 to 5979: 11.5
